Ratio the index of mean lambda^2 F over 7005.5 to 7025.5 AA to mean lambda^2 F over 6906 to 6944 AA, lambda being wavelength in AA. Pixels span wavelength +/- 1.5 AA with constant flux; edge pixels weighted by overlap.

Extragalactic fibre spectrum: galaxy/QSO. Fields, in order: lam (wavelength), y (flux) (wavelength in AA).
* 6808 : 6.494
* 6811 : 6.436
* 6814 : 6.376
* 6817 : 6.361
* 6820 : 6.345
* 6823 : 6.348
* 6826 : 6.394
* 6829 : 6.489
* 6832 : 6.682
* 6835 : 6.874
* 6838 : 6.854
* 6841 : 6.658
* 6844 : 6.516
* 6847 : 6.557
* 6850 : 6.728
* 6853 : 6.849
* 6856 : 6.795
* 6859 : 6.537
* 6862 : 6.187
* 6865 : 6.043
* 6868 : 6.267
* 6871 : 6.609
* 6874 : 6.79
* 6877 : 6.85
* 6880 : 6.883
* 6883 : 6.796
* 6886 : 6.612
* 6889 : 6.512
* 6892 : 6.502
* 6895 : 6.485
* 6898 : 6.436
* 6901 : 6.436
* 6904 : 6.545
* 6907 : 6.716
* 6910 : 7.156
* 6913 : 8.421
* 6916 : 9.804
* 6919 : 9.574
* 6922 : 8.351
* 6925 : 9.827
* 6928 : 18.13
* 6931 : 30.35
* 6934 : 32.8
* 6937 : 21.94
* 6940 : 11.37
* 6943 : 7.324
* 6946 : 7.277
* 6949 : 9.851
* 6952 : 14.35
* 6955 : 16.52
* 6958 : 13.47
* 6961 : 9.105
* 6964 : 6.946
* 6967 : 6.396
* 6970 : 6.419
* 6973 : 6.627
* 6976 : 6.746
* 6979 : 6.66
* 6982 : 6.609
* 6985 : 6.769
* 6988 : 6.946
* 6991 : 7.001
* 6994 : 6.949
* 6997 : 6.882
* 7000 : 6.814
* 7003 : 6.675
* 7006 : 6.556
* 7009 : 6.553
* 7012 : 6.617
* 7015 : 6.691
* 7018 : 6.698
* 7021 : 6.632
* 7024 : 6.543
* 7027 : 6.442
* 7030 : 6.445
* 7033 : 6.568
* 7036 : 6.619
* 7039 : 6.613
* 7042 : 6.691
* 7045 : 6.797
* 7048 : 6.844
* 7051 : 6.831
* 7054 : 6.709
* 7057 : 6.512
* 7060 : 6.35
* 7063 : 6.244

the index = 0.48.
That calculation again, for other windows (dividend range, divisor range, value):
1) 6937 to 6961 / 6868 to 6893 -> 1.83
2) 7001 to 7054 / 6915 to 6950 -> 0.46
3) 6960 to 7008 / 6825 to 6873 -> 1.08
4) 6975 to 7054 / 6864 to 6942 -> 0.67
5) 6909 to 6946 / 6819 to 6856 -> 2.23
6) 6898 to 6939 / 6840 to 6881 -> 2.05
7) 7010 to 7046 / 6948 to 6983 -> 0.73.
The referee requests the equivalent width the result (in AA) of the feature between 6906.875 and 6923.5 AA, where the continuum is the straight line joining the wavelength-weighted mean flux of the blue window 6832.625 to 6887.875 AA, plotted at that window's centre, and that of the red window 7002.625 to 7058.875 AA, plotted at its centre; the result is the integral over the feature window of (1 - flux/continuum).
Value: -4.6 AA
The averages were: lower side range 6.63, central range 8.47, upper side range 6.63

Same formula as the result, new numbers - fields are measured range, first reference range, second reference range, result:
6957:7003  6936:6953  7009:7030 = 9.9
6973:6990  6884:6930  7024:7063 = 1.6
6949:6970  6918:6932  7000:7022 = 1.8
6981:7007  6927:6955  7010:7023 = 7.6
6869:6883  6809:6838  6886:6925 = 0.7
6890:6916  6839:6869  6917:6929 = 7.5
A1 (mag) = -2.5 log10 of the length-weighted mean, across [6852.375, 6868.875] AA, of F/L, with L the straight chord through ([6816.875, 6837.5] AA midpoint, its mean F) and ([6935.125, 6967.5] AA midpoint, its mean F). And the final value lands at 0.225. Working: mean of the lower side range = 6.53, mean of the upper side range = 11.7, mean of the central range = 6.43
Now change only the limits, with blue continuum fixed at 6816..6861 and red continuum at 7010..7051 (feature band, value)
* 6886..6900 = 0.019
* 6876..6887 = -0.030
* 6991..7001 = -0.044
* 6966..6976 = 0.017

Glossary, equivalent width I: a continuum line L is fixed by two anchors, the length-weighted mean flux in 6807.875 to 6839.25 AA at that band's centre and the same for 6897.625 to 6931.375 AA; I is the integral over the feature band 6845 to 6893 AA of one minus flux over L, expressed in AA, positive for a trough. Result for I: 9.79 AA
